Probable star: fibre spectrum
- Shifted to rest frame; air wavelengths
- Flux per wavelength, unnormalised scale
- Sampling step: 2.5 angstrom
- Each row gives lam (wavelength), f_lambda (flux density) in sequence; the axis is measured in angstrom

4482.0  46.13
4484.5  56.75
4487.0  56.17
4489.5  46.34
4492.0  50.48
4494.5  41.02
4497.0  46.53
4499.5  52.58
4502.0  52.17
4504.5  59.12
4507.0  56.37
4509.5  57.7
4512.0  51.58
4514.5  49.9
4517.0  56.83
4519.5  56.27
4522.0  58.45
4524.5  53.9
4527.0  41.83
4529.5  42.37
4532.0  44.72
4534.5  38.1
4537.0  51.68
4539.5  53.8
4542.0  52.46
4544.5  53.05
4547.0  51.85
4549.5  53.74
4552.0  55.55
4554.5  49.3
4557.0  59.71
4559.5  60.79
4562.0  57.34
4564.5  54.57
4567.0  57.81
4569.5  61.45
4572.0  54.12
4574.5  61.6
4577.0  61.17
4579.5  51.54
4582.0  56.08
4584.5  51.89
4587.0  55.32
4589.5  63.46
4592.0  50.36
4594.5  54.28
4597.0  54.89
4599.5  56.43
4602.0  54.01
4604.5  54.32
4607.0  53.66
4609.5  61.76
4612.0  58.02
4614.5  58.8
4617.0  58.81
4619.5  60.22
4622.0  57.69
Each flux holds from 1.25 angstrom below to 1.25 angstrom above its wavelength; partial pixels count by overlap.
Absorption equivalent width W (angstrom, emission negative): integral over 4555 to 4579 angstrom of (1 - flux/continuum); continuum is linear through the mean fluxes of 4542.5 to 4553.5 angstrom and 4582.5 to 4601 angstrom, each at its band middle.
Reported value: -1.8 angstrom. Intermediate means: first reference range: 53.4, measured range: 58.2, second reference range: 55.3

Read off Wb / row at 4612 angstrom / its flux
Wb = 58.02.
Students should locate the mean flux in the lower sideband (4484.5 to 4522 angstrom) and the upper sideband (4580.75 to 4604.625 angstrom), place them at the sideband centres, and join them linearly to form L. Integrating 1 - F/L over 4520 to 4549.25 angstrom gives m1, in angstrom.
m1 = 2.2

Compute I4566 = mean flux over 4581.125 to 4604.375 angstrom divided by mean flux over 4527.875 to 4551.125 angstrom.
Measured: 1.12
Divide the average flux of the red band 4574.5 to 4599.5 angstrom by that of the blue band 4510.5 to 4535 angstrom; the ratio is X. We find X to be 1.12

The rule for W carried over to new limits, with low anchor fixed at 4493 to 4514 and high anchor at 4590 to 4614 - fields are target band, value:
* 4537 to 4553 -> 0.1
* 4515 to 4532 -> 0.6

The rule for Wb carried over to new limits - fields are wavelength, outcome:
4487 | 56.17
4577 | 61.17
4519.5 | 56.27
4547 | 51.85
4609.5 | 61.76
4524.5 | 53.9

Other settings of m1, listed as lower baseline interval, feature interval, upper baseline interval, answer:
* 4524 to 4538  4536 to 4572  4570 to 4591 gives -3.4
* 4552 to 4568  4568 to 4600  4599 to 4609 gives -0.4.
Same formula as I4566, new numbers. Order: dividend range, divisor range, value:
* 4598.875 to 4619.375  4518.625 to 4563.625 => 1.10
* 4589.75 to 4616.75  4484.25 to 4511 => 1.08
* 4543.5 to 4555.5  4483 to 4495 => 1.04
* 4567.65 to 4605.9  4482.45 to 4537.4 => 1.10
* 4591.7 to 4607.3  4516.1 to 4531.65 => 1.06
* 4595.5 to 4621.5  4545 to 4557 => 1.07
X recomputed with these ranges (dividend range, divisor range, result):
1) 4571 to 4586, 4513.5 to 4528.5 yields 1.06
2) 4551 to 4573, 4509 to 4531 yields 1.10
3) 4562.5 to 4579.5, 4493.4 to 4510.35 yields 1.11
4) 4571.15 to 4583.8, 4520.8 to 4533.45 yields 1.18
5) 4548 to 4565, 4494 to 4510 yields 1.06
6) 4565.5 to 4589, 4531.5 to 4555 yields 1.12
